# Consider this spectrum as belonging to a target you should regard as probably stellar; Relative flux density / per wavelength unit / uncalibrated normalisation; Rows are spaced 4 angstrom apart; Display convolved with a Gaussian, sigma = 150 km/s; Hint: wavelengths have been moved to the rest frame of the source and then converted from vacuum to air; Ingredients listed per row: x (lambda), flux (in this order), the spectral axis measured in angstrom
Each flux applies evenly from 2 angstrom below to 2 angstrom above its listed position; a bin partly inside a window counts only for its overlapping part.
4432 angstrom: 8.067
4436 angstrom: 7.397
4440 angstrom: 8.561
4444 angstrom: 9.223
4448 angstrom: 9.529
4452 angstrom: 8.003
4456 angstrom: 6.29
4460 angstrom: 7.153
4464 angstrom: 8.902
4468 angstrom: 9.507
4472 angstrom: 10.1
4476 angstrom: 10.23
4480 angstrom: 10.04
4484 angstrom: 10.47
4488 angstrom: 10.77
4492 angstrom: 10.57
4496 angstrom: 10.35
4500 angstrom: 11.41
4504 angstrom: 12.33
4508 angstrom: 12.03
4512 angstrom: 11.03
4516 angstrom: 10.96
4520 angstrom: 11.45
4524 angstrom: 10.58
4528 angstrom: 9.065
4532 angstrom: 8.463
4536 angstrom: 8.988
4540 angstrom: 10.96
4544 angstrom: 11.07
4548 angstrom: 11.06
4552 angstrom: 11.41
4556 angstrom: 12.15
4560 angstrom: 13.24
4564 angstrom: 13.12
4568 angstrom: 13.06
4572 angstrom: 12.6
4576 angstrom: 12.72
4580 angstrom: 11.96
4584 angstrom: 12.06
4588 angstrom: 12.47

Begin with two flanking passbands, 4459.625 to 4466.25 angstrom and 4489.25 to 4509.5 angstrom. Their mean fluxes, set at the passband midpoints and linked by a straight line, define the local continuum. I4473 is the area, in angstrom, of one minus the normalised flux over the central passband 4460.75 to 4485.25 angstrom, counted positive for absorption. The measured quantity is -1.6 angstrom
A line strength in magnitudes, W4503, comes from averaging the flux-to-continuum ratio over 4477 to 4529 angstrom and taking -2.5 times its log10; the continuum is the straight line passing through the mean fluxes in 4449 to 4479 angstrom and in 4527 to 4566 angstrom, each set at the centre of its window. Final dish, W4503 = -0.12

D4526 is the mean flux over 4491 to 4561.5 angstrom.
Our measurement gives 10.9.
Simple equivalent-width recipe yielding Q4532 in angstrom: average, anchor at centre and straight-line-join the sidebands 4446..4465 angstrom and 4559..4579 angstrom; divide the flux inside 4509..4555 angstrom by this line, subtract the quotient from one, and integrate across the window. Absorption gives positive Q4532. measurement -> 2.91 angstrom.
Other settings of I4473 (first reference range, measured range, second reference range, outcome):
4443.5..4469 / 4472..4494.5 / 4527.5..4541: -4.6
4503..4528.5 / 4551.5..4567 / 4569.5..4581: -0.6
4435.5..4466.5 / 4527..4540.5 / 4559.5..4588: 2.4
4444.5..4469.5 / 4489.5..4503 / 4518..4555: -2.3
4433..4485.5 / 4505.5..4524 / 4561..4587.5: -1.1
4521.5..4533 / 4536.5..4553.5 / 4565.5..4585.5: -0.5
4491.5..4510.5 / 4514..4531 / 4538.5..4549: 1.2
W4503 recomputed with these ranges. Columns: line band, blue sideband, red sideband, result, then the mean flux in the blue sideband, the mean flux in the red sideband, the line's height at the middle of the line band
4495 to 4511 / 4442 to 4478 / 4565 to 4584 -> -0.14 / 8.77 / 12.6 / 10.2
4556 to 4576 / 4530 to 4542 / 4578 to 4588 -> -0.16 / 9.47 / 12.1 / 11.2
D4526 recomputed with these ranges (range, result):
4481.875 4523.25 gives 11.1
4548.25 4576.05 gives 12.5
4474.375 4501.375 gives 10.5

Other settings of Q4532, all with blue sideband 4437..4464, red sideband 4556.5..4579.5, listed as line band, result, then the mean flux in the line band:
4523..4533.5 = 1.81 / 9.3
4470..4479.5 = -1.06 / 10.1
